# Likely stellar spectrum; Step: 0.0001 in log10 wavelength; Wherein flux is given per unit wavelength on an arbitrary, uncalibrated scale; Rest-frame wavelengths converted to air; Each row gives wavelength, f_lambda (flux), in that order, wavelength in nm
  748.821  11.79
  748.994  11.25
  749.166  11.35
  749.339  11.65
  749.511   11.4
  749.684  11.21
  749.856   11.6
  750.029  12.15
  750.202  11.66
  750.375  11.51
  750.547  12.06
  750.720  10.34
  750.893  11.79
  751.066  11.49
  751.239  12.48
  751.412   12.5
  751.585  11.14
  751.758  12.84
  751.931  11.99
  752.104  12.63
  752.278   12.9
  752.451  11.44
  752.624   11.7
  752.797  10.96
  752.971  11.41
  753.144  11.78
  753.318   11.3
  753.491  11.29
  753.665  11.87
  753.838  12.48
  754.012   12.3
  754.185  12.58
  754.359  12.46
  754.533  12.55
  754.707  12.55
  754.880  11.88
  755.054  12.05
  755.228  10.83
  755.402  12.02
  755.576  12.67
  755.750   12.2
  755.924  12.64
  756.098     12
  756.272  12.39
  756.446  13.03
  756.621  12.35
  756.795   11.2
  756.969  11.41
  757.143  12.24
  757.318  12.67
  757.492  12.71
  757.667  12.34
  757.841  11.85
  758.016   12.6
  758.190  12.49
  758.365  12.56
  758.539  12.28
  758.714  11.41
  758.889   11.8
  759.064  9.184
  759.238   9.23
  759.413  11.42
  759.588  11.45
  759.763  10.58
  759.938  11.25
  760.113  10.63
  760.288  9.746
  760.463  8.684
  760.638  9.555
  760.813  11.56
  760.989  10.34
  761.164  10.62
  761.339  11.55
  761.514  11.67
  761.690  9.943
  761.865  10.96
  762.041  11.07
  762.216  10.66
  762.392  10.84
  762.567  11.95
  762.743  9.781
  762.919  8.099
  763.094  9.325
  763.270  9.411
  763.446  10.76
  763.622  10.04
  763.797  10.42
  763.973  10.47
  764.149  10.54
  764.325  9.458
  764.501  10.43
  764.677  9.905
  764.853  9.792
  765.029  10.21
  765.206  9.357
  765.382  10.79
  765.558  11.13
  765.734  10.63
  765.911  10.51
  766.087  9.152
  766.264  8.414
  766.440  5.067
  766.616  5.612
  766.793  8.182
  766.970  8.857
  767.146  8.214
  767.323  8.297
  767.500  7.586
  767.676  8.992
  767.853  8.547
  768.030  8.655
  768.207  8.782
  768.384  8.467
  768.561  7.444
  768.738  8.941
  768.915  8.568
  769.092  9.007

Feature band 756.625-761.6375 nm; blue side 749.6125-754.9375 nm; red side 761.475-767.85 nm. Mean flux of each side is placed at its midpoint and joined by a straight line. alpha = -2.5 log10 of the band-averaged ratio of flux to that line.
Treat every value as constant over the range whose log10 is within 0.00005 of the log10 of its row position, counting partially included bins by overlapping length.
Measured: -0.06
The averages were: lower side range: 11.9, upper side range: 9.59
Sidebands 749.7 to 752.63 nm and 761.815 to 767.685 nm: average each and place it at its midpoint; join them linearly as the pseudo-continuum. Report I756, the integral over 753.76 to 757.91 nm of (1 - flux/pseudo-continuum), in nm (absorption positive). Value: -0.43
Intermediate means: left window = 11.9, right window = 9.55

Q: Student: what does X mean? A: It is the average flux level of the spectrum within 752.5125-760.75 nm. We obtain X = 11.7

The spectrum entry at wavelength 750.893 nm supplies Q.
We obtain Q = 11.79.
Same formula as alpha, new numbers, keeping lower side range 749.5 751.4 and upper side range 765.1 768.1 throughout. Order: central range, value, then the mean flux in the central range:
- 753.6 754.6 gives -0.13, 12.4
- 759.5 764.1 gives -0.09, 10.4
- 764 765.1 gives -0.11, 10.1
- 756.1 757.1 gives -0.15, 12.1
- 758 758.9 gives -0.19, 12.2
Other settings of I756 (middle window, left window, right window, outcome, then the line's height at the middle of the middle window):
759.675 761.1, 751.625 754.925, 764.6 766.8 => 0.01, 10.4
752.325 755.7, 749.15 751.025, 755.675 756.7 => 0.05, 12.1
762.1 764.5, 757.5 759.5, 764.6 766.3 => 0.08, 10.5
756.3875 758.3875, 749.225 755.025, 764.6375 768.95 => -0.28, 10.8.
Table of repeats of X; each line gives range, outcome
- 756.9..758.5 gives 12.3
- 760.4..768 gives 9.7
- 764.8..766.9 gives 9.05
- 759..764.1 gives 10.4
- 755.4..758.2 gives 12.3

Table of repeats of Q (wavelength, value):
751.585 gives 11.14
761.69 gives 9.943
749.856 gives 11.6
